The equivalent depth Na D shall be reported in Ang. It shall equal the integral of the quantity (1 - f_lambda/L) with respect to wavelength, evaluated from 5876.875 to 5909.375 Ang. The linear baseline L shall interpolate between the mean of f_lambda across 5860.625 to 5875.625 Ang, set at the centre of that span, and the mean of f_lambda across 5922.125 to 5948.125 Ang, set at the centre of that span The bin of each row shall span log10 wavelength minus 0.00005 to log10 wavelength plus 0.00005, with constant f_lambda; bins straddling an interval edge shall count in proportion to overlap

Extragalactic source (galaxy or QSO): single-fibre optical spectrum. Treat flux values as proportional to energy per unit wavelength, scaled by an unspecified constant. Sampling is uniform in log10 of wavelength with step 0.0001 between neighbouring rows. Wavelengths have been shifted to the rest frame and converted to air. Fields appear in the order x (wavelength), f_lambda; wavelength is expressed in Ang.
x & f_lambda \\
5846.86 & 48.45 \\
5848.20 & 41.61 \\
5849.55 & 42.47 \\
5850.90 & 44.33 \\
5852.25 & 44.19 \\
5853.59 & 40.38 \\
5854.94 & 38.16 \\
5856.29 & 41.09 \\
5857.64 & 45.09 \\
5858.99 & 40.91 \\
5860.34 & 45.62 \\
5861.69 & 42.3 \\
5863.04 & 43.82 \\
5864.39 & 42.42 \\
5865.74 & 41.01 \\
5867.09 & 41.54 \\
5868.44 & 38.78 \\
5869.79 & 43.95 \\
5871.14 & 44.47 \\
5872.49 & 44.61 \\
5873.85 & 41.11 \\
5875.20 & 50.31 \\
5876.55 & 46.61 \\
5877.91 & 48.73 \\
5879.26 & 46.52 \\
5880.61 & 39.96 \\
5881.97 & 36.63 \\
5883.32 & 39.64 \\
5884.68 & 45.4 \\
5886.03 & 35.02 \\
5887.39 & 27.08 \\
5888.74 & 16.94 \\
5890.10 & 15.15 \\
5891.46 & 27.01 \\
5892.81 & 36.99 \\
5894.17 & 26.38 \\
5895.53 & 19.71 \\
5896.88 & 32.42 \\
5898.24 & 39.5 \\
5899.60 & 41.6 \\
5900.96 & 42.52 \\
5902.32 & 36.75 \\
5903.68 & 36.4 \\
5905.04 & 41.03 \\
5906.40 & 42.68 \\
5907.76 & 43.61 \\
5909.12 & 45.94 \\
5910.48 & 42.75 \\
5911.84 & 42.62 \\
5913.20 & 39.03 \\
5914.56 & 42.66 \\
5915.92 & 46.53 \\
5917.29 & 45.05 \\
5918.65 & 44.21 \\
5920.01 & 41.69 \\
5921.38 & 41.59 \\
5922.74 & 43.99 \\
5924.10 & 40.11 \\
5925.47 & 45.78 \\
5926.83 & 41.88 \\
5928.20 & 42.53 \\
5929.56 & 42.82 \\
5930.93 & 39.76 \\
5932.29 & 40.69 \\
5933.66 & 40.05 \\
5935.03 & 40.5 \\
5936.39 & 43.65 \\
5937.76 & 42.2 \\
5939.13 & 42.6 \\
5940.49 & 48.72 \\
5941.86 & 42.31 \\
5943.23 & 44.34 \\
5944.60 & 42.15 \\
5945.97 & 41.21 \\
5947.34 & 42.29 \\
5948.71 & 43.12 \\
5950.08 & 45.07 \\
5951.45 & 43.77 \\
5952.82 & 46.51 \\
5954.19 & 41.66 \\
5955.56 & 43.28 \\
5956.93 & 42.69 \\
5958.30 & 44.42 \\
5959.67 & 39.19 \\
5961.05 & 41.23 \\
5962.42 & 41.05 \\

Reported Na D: 5.2 Ang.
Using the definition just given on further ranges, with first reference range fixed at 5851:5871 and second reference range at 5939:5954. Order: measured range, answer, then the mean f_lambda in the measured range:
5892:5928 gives 2.5 Ang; 40.1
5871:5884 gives -0.4 Ang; 43.8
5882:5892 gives 3.0 Ang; 30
